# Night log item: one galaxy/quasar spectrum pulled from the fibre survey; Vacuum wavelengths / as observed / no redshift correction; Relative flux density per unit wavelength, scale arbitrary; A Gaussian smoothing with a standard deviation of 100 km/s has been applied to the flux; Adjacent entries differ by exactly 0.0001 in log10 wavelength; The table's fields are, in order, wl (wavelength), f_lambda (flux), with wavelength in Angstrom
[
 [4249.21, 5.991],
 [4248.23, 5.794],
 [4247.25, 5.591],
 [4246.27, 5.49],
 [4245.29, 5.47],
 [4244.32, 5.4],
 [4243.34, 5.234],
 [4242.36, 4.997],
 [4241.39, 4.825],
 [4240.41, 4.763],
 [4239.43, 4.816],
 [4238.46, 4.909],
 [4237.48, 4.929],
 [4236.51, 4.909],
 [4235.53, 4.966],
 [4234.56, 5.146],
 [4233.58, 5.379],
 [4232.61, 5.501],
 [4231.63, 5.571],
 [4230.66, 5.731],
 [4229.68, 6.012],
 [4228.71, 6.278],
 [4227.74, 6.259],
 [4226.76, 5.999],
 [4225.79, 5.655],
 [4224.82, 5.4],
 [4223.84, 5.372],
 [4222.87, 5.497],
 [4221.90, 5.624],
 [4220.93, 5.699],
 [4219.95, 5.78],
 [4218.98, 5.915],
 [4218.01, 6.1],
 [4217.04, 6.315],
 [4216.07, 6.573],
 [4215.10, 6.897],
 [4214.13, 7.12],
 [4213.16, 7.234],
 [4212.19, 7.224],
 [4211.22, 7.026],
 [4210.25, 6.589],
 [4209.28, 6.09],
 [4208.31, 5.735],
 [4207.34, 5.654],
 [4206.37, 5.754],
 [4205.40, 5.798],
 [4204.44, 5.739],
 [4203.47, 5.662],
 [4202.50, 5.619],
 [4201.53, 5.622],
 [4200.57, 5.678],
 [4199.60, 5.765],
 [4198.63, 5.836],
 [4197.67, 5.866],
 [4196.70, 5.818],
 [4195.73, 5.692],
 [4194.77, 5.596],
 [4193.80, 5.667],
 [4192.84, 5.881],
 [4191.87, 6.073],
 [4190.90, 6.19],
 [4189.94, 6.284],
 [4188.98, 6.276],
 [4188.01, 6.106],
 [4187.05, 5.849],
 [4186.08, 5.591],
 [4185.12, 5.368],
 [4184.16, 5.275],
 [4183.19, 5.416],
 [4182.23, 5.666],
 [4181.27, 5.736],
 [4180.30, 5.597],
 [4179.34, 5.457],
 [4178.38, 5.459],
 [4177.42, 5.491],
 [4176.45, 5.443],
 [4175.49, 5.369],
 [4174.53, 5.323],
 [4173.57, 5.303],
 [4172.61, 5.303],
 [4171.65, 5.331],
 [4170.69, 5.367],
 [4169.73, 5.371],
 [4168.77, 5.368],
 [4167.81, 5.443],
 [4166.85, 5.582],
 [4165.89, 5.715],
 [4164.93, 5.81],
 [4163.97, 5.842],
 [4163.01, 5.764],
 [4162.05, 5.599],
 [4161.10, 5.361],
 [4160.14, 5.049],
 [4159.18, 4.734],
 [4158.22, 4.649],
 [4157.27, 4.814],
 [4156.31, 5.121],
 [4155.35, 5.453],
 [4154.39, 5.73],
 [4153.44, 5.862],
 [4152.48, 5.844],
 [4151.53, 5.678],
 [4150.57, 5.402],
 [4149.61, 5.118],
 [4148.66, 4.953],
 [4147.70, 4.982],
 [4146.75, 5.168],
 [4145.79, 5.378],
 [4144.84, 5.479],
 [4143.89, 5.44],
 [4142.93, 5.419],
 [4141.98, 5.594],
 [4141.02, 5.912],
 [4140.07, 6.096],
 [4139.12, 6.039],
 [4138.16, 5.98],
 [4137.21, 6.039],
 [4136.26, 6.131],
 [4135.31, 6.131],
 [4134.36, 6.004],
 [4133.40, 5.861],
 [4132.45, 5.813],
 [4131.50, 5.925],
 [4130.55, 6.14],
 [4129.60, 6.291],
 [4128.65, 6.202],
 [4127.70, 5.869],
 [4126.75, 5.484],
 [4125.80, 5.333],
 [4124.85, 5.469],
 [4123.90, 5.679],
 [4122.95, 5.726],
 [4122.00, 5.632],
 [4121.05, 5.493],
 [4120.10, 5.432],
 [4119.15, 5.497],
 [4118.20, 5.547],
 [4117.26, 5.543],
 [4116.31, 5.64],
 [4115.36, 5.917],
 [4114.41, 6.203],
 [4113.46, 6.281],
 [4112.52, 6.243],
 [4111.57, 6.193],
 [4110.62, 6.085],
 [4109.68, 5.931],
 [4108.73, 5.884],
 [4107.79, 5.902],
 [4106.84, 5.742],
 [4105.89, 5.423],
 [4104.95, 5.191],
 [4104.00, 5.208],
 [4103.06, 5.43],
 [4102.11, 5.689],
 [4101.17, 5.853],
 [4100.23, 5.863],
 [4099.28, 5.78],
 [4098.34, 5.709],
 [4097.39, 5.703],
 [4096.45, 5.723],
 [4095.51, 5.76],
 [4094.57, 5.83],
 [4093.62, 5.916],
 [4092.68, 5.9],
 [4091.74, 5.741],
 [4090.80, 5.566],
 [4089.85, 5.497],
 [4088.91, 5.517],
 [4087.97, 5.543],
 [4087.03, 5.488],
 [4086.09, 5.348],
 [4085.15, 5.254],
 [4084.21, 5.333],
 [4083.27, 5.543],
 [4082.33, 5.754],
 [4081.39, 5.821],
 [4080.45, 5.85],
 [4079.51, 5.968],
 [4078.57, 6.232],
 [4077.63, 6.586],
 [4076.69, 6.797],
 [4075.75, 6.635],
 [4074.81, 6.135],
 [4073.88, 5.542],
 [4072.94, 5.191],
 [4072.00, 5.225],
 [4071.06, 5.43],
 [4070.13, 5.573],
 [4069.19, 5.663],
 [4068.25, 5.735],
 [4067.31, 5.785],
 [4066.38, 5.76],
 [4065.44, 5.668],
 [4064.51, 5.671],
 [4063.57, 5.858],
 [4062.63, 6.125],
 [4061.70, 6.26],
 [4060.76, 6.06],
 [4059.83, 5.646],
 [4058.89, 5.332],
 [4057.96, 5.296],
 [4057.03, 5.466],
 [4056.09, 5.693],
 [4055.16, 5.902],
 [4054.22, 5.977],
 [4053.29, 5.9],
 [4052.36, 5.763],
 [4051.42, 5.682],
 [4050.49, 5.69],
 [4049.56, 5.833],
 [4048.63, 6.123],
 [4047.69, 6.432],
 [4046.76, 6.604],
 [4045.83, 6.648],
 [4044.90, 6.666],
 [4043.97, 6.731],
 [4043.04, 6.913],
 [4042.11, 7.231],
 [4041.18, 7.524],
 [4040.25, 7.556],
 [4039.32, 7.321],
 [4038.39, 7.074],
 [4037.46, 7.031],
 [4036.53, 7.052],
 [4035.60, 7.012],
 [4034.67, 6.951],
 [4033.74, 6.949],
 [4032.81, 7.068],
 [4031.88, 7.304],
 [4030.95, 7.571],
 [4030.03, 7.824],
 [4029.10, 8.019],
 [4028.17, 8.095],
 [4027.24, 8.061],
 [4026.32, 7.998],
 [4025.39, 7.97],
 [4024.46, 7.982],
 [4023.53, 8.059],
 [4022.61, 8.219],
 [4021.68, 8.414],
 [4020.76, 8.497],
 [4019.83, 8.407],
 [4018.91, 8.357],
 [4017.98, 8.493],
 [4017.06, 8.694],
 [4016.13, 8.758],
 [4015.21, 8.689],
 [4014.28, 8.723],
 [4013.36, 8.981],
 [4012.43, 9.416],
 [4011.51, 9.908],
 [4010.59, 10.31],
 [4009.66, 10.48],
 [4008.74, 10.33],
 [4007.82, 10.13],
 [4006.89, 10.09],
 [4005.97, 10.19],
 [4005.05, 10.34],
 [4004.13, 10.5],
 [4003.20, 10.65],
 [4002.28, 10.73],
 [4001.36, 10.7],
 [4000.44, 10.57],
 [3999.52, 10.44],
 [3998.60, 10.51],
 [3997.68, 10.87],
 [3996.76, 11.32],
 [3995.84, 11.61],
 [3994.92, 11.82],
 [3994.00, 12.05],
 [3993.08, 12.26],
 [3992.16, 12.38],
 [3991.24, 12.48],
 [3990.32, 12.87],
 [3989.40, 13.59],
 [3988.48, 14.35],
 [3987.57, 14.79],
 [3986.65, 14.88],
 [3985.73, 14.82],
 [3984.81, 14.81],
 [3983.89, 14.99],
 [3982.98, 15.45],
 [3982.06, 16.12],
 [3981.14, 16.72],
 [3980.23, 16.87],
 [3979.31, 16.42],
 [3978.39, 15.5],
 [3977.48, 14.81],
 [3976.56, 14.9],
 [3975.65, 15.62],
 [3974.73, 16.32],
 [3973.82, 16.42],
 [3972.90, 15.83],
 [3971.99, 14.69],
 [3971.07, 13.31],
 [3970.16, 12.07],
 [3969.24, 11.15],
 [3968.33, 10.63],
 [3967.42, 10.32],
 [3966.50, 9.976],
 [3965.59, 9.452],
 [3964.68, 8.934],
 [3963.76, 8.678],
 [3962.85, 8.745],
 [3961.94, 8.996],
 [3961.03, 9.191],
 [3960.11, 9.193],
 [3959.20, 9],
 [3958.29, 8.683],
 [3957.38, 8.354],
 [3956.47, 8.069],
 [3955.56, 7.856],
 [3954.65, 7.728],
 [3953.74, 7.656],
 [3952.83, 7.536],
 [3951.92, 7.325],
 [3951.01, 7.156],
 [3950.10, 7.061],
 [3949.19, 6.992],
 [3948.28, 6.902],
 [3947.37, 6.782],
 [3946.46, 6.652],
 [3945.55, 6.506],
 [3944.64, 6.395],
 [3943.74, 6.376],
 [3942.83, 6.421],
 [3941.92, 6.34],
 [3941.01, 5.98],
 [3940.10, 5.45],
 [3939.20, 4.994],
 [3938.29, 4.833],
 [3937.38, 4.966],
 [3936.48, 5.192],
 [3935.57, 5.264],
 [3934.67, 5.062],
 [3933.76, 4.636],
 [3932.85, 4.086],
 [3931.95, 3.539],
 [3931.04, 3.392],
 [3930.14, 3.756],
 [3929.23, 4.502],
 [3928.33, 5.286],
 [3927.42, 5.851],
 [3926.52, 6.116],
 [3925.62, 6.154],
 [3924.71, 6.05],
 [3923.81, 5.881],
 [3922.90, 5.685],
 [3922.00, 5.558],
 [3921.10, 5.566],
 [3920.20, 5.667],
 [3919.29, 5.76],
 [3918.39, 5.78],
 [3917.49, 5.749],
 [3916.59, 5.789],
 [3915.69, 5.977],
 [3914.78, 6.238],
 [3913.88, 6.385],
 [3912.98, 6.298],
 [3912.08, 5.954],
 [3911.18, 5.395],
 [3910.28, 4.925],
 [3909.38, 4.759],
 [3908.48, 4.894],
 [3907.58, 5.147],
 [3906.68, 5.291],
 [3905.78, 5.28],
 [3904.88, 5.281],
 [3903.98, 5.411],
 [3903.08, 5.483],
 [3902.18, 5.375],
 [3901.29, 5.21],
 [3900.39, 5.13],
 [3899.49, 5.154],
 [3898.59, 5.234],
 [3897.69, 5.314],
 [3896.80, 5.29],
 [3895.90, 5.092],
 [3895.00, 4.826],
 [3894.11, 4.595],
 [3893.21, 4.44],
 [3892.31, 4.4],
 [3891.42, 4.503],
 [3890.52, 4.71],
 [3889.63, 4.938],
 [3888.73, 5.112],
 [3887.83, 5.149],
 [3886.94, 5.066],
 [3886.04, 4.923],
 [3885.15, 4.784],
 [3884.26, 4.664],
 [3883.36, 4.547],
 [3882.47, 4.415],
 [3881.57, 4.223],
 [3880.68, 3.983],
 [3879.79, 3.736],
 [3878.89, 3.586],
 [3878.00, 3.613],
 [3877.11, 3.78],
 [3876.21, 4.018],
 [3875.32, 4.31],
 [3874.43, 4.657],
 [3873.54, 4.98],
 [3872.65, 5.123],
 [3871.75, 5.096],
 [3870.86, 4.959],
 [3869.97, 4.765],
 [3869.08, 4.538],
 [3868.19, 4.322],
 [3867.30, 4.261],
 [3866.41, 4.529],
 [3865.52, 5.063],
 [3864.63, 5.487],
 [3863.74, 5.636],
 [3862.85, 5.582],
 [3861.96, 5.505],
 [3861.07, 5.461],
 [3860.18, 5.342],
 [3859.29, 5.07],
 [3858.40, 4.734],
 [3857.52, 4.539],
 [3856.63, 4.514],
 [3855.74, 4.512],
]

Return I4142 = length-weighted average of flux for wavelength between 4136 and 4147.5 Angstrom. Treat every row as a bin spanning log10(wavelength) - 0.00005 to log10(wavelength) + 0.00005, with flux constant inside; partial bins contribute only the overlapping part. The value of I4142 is 5.7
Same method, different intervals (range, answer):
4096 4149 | 5.74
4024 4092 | 6.3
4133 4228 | 5.73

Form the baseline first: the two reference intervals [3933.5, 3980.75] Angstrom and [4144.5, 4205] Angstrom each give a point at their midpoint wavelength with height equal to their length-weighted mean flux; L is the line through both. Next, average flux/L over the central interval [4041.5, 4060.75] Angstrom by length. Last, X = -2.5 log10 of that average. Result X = 0.25 mag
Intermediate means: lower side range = 9.28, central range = 6.09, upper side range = 5.54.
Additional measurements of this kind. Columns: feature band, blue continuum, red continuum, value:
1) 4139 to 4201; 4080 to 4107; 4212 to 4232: 0.07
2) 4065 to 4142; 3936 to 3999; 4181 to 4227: 0.34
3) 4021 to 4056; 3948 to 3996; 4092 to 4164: 0.29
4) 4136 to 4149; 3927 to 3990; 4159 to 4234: 0.19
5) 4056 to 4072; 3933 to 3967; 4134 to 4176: 0.10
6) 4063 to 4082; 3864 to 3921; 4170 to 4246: -0.09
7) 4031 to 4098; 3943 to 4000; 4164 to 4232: 0.43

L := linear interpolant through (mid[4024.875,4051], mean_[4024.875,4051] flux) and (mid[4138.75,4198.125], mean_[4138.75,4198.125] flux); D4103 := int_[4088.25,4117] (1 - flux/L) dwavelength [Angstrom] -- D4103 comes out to 2.5 Angstrom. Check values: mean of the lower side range 7.12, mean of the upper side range 5.54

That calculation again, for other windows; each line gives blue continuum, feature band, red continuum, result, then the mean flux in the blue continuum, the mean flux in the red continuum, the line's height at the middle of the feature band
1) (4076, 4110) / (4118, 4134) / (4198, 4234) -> 0.2 Angstrom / 5.73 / 5.99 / 5.8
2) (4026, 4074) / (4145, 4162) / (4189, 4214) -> 2.4 Angstrom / 6.41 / 6.03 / 6.15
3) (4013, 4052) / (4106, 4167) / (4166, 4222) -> 7.2 Angstrom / 7.49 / 5.84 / 6.43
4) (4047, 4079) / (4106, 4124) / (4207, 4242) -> 0.1 Angstrom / 5.85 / 5.82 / 5.84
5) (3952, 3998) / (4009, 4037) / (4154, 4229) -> 6.5 Angstrom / 12.2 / 5.75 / 10.8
